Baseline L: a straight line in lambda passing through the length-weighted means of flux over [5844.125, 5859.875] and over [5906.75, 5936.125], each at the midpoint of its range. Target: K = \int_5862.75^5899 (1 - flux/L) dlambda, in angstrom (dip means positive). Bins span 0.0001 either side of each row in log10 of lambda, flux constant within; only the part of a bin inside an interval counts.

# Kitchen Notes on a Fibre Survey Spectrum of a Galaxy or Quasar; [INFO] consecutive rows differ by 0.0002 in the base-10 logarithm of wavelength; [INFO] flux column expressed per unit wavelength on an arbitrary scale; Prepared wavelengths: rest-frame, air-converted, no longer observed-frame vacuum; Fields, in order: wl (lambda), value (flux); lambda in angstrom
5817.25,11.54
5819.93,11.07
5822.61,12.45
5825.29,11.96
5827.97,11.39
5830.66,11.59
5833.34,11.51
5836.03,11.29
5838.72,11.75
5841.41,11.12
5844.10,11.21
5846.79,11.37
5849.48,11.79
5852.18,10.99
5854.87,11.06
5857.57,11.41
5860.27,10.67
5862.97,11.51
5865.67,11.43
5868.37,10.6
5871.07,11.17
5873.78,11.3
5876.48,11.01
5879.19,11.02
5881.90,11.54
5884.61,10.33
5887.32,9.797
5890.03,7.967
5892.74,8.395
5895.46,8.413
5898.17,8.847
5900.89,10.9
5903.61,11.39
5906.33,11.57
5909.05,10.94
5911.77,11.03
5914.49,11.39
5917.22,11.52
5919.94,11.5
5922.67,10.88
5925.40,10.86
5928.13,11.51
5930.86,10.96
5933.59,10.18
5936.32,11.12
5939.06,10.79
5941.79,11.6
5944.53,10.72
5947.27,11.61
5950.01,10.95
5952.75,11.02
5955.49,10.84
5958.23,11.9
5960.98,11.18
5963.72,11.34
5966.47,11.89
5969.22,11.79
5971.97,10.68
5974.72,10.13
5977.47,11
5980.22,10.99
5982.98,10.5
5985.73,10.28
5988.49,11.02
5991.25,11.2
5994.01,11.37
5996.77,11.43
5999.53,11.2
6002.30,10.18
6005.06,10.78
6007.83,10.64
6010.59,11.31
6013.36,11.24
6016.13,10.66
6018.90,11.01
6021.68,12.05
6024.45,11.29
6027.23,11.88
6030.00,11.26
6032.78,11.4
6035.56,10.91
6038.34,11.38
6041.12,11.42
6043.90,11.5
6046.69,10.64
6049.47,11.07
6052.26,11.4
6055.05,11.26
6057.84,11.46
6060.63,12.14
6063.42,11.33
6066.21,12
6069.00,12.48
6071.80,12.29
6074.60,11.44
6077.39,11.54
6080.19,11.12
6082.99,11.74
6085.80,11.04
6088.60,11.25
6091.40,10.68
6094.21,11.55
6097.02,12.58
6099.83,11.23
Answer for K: 3.2 angstrom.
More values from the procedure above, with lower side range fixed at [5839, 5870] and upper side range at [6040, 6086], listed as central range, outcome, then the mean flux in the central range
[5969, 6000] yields 1.3 angstrom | 10.9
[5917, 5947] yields 0.7 angstrom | 11.1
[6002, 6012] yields 0.6 angstrom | 10.8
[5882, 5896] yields 2.5 angstrom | 9.24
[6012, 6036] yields 0.3 angstrom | 11.3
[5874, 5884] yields 0.1 angstrom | 11.1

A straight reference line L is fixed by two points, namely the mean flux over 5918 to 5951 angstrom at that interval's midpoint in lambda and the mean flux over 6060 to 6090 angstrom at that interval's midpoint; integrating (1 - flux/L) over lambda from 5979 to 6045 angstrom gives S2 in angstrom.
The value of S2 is 1.6 angstrom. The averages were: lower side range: 11.1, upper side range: 11.7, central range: 11.1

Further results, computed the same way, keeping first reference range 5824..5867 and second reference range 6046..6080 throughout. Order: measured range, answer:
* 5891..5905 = 2.30 angstrom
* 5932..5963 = 1.06 angstrom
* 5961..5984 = 0.89 angstrom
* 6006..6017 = 0.55 angstrom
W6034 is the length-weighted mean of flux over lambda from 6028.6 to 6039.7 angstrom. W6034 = 11.2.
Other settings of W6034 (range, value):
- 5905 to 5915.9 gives 11.2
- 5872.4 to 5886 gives 11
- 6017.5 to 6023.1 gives 11.5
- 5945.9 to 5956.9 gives 11.1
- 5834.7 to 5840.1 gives 11.5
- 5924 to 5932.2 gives 11.1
